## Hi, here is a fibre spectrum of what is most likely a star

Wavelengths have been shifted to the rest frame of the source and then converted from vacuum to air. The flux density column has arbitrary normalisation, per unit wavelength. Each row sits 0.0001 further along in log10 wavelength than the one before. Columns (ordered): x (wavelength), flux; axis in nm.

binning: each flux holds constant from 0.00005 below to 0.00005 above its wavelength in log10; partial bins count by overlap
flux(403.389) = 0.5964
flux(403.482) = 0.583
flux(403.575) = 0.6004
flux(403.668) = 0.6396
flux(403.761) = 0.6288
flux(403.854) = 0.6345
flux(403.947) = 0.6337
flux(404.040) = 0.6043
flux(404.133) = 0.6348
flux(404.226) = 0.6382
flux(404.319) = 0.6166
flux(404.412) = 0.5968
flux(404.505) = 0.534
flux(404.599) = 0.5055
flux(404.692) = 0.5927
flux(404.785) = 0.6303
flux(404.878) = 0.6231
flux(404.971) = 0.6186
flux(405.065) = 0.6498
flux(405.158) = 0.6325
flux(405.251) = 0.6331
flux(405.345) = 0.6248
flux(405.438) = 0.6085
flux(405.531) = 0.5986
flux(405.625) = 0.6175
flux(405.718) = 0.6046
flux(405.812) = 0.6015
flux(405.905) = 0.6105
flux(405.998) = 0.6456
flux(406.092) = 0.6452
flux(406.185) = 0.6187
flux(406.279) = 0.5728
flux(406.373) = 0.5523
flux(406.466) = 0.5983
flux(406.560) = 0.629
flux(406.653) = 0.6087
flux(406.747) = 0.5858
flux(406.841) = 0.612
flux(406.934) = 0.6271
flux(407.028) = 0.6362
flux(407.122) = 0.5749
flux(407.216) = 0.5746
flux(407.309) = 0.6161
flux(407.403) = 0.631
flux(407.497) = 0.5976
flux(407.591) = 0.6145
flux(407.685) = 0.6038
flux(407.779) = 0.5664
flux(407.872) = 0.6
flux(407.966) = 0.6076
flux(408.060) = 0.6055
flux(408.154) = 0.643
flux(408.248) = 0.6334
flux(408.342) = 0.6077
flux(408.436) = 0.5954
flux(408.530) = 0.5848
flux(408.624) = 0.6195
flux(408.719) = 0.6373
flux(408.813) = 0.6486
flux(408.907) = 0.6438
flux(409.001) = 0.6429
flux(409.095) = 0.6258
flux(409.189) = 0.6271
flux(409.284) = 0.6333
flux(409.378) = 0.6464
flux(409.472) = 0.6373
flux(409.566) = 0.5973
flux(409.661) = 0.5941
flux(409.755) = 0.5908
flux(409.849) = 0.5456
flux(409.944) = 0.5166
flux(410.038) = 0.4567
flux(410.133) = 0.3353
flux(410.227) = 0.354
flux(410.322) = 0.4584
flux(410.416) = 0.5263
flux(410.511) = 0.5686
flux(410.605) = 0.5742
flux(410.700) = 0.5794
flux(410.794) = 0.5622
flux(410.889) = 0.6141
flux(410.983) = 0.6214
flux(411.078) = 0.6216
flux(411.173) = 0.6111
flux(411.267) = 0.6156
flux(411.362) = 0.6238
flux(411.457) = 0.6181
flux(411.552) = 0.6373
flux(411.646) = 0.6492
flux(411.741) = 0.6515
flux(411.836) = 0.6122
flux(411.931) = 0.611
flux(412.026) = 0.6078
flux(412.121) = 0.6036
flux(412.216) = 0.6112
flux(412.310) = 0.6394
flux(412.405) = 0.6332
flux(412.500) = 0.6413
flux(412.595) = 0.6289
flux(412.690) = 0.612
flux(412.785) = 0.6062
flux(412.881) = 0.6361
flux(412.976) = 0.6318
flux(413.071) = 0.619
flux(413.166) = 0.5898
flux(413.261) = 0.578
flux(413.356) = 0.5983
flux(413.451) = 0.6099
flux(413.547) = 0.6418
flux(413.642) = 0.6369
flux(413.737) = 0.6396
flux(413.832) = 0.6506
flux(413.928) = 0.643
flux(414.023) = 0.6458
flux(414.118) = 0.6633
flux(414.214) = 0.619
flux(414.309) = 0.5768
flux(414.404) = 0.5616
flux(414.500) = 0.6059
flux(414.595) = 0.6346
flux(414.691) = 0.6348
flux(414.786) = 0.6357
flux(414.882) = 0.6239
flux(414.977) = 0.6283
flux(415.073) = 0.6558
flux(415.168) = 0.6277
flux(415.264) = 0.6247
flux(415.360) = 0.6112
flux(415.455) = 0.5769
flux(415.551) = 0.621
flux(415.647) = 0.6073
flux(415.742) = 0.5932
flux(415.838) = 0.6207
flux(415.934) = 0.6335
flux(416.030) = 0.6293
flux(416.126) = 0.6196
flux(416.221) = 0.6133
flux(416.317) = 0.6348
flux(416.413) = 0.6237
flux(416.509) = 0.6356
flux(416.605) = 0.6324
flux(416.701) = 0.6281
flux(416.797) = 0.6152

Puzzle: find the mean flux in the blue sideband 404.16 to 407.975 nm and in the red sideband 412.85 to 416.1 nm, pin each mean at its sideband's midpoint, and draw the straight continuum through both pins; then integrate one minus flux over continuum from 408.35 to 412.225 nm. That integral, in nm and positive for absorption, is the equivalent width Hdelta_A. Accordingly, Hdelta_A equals 0.16 nm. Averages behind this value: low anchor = 0.606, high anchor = 0.621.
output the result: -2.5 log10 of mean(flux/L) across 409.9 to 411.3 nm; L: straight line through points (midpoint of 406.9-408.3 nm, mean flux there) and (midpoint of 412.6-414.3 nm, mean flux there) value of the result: 0.16 mag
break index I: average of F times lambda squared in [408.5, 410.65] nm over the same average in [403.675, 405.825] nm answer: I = 0.95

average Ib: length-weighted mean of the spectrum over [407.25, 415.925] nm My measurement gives 0.605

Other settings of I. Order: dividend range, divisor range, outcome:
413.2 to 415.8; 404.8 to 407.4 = 1.05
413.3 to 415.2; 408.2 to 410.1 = 1.07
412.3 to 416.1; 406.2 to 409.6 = 1.05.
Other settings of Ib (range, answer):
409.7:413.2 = 0.584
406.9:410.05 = 0.607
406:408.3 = 0.607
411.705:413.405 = 0.617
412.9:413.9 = 0.621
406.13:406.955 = 0.6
